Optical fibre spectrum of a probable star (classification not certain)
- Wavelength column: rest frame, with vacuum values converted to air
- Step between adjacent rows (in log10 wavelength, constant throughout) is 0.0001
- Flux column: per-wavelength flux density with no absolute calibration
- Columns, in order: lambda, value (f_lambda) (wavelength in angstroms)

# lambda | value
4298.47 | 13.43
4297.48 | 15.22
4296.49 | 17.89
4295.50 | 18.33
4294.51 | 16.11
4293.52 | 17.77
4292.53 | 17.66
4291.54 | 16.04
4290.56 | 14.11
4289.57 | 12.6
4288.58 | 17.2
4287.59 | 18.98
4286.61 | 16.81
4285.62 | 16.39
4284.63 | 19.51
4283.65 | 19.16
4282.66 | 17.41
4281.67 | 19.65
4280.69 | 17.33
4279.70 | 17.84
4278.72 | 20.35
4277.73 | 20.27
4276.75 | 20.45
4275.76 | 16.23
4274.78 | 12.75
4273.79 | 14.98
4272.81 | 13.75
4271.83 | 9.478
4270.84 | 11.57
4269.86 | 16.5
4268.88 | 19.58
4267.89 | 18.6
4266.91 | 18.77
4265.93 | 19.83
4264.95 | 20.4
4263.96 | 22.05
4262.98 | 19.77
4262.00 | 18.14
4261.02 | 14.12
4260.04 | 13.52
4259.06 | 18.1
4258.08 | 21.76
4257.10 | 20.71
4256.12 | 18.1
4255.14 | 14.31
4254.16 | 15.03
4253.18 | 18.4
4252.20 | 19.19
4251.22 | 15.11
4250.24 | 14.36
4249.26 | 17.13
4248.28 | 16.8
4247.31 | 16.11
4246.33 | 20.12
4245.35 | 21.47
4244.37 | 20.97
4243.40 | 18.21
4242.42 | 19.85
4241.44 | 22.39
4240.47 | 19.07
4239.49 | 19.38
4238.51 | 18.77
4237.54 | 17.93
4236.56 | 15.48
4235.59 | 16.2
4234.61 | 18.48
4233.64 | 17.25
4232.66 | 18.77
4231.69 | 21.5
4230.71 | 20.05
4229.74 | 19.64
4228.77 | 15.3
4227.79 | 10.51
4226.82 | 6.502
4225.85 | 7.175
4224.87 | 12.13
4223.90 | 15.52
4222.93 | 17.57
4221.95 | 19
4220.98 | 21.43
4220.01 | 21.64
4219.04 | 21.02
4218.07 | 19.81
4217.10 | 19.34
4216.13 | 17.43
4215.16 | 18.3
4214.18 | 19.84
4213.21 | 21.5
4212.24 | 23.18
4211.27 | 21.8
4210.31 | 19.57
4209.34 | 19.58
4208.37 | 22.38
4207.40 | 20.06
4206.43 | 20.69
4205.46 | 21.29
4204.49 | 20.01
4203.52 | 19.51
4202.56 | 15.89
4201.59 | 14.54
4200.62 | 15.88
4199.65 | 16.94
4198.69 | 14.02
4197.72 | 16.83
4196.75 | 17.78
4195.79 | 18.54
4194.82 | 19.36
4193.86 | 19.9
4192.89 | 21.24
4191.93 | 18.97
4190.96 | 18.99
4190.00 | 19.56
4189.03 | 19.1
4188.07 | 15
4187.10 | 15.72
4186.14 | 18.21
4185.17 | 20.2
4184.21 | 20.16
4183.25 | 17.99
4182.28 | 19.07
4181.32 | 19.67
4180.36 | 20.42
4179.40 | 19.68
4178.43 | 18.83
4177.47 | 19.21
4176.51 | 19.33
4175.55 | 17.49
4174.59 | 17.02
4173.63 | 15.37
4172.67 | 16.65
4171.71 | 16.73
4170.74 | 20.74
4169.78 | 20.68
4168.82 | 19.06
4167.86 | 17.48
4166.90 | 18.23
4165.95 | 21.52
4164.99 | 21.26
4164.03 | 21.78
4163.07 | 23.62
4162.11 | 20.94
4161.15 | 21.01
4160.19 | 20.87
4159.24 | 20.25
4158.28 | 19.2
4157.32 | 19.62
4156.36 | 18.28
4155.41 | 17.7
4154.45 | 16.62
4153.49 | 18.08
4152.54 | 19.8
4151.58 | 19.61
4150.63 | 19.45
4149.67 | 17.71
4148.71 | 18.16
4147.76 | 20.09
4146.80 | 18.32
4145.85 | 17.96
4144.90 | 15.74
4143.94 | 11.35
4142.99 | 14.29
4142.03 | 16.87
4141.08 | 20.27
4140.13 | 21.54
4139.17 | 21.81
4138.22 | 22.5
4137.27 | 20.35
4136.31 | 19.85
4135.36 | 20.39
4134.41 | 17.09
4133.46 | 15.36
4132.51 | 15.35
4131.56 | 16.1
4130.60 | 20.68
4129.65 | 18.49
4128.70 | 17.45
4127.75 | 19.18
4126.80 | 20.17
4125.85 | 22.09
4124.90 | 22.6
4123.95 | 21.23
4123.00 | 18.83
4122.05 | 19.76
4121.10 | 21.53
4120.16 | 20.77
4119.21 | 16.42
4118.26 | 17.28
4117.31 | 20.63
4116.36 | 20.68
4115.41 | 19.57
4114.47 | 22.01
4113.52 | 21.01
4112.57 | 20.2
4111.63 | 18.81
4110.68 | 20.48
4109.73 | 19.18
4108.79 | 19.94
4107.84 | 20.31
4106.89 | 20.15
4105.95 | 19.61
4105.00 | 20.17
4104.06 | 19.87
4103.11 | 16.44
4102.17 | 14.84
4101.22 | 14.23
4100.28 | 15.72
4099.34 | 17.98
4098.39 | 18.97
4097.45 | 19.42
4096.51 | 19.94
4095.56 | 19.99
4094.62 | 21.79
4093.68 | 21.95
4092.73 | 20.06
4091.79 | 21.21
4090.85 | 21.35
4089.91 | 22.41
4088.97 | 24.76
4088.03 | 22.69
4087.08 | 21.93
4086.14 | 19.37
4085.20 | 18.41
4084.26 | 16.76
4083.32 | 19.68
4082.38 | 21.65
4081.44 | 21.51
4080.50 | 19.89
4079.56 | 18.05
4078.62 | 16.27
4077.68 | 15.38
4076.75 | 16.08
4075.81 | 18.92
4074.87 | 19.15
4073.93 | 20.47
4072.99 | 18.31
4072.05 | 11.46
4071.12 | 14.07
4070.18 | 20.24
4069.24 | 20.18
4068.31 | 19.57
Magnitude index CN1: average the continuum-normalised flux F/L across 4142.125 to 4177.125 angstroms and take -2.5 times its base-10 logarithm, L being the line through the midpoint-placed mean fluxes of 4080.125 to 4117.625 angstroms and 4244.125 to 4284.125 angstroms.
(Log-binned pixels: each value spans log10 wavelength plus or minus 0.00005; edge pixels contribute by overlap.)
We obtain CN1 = 0.02 mag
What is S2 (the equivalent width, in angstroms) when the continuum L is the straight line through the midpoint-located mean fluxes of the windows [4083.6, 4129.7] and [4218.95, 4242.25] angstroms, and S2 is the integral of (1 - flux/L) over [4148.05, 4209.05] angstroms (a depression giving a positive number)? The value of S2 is -2.1 angstroms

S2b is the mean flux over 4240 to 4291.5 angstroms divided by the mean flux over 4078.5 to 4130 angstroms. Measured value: 0.89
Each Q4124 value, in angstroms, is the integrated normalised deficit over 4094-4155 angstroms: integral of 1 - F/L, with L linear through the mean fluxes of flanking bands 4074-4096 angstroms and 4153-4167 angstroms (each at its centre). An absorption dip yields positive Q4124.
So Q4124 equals 3.1 angstroms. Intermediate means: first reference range 20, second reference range 20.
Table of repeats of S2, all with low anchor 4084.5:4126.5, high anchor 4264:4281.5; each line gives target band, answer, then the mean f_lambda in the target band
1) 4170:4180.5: 0.25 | 18.3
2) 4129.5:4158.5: 1.41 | 18.3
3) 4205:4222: -2.19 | 20.5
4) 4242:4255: -0.17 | 17.8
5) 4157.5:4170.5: -1.03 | 20.4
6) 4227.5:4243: -0.43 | 18.3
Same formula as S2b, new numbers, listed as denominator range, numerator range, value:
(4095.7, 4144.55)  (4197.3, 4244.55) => 0.95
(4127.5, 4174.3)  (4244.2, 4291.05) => 0.92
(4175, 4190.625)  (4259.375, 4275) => 0.88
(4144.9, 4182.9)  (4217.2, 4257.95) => 0.92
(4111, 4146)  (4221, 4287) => 0.91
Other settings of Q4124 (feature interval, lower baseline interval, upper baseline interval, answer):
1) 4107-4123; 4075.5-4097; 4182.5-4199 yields -0.3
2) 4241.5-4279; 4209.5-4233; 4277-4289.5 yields 1.1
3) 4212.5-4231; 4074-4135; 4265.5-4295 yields 0.7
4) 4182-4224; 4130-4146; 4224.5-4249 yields -3.5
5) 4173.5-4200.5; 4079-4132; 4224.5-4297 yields 0.1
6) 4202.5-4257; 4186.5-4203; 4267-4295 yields -3.1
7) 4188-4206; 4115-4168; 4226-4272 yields 0.2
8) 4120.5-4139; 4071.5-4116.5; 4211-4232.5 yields -0.6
